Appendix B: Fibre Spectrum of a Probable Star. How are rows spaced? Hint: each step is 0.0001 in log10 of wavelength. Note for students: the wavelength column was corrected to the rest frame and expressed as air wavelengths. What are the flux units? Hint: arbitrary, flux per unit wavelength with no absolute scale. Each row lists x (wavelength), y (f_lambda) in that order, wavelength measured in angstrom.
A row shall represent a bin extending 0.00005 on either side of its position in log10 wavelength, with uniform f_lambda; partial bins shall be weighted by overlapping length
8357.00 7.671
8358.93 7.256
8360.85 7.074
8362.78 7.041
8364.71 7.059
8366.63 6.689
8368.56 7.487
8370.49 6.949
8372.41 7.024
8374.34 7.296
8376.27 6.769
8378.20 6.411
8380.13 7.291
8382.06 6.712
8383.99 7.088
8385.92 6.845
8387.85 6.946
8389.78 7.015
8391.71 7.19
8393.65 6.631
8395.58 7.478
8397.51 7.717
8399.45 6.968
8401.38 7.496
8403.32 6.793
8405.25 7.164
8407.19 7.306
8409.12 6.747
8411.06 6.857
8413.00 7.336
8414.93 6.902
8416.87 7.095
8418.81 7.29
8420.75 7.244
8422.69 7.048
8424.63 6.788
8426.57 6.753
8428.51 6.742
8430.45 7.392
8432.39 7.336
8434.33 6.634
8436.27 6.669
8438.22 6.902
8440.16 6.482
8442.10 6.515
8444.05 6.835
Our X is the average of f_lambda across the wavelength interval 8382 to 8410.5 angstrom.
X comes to 7.08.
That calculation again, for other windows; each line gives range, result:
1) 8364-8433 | 7.05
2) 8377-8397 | 6.98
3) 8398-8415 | 7.09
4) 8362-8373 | 7.04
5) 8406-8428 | 7.03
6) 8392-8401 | 7.21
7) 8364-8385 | 6.98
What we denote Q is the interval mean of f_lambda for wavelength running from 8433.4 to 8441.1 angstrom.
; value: 6.67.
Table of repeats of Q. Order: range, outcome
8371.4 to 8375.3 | 7.17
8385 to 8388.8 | 6.9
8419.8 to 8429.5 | 6.92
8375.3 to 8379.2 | 6.59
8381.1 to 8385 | 6.9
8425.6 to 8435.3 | 6.98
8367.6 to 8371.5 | 7.22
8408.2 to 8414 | 6.98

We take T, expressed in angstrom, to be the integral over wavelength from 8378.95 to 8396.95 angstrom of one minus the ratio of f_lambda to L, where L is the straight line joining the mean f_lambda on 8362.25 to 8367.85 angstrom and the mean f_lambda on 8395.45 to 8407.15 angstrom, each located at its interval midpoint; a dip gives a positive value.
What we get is 0.28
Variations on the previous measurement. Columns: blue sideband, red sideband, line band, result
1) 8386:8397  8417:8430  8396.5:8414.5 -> -0.3 angstrom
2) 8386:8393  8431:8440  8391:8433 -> -1.0 angstrom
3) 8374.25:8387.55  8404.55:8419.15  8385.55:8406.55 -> -0.4 angstrom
